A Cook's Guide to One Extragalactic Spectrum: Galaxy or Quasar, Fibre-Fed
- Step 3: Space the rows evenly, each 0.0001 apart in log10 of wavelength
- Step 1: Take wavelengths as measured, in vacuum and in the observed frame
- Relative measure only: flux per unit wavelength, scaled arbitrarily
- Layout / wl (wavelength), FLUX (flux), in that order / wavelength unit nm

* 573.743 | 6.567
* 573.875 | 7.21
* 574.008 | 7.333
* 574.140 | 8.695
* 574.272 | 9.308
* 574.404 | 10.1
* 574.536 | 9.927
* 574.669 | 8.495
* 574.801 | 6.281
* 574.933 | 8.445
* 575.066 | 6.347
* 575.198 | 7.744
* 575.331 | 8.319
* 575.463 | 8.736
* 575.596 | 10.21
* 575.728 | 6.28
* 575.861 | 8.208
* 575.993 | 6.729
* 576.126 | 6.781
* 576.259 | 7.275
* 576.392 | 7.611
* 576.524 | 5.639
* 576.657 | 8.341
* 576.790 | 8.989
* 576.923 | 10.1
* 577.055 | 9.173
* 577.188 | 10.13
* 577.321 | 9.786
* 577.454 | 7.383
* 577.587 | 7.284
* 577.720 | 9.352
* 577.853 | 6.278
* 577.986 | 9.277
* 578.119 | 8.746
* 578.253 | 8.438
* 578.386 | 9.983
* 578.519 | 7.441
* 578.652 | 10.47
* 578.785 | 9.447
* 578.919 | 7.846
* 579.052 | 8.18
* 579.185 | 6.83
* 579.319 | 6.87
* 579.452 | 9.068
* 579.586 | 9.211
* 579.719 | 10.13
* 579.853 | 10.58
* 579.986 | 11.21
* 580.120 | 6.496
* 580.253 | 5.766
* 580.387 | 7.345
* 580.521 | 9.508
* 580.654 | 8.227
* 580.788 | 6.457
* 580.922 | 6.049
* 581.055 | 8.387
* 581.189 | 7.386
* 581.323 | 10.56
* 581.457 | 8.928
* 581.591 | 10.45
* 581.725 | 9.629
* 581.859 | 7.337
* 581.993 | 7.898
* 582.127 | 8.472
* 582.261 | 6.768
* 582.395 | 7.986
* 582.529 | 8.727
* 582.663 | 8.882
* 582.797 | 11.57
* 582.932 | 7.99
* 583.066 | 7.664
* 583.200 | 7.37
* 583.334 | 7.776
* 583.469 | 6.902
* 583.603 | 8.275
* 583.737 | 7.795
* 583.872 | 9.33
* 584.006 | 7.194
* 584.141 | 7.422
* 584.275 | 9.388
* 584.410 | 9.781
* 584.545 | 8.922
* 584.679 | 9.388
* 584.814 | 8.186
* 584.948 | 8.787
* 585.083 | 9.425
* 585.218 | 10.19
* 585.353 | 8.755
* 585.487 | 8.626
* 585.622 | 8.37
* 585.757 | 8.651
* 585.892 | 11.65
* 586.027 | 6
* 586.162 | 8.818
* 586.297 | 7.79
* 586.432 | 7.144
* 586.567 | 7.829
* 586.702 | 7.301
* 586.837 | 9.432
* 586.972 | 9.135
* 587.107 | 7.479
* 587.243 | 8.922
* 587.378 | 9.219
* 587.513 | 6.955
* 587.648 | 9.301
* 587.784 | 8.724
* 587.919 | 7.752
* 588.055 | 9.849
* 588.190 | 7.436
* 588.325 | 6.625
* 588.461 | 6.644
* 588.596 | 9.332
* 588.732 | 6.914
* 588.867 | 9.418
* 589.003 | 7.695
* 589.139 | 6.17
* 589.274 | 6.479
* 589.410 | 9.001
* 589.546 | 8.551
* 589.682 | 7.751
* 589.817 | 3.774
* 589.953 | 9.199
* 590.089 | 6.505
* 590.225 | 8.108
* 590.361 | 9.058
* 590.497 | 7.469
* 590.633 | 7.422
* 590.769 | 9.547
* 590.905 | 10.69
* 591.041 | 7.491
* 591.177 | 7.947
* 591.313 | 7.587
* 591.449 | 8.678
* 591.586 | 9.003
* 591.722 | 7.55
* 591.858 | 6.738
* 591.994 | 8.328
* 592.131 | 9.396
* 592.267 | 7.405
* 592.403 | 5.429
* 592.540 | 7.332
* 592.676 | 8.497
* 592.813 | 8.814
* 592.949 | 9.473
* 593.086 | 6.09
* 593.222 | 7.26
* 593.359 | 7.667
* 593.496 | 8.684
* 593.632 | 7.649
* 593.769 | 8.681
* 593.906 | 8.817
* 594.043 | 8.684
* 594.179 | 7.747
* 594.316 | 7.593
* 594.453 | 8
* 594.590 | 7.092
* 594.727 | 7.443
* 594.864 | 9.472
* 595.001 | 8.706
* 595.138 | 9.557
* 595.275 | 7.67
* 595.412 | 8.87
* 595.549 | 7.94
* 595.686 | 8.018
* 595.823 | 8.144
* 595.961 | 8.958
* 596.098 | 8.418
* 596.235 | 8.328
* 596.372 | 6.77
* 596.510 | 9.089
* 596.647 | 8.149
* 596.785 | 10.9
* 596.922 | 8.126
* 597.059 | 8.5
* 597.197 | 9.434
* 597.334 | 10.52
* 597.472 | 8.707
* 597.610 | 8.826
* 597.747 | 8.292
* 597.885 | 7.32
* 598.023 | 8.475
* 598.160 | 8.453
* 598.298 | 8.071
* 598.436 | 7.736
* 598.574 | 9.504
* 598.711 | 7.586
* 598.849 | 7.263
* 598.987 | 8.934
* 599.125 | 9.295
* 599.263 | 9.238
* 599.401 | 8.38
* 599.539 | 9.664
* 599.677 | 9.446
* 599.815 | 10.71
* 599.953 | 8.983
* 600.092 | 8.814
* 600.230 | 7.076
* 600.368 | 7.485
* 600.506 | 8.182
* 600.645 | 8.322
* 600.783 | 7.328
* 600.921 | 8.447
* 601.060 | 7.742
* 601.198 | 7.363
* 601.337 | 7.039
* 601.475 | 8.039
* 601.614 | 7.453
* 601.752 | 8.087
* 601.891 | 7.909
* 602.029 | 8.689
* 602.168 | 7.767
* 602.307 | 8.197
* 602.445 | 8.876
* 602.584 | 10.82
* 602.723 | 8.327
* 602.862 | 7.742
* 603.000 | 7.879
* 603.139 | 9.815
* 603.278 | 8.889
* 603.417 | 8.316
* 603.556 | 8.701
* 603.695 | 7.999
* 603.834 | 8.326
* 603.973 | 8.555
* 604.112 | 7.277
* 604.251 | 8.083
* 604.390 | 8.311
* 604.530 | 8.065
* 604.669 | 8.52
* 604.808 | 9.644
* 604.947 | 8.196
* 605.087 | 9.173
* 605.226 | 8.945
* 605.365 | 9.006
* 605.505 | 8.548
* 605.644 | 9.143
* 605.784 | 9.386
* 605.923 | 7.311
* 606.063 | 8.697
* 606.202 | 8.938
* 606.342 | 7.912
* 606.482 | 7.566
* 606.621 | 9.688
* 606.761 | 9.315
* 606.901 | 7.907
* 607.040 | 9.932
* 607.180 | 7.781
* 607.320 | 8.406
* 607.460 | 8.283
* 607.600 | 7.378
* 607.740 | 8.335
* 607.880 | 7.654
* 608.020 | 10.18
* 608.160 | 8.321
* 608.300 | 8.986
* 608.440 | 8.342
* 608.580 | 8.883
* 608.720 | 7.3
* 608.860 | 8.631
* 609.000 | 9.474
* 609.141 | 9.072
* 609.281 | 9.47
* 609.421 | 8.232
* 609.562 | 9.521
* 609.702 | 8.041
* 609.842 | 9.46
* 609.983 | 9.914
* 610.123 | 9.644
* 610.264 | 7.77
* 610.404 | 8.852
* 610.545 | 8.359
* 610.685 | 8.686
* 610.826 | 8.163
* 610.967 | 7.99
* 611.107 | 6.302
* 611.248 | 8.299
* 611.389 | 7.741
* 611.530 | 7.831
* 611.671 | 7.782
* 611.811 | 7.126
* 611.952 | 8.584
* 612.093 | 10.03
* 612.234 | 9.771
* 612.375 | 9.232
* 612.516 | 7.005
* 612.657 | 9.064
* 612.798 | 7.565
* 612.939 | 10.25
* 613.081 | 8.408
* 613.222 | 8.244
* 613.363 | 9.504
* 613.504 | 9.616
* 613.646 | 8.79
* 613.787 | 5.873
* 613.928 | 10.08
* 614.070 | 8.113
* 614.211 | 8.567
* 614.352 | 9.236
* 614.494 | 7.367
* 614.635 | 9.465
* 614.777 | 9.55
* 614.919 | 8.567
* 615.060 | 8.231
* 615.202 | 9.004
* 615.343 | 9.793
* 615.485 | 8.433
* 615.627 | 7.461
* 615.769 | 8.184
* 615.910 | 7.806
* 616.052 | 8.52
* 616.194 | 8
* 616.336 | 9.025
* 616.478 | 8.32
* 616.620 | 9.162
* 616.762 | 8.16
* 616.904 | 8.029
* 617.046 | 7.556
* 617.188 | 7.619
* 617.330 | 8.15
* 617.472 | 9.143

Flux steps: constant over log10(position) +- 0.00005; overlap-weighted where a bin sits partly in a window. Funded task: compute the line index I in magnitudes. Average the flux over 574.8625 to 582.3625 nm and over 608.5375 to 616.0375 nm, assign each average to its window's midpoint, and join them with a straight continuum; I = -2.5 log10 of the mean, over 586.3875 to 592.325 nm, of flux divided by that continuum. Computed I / 0.05 mag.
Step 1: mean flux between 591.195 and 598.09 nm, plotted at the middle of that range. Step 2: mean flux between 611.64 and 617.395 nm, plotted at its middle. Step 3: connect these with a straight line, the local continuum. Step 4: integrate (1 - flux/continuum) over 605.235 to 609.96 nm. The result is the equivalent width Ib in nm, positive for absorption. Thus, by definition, -0.13 nm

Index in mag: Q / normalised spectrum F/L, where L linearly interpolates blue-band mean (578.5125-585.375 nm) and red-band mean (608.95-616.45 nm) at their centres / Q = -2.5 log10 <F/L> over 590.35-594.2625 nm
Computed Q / 0.06 mag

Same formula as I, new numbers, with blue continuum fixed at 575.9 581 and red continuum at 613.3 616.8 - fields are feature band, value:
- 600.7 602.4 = 0.08 mag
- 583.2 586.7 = -0.02 mag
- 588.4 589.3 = 0.11 mag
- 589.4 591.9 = 0.05 mag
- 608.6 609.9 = -0.03 mag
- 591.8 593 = 0.06 mag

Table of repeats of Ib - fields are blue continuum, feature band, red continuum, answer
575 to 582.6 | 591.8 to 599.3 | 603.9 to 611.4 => 0.14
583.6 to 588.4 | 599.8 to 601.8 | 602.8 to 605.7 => 0.12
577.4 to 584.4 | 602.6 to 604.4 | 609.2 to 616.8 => 0.02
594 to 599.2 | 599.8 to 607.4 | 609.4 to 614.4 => 0.07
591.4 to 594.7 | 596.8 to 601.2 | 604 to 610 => -0.18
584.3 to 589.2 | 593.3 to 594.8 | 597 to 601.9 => 0.07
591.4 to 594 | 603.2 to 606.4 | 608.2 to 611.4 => -0.05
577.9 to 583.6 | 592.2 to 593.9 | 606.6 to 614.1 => 0.14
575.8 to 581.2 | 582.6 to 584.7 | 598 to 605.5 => -0.04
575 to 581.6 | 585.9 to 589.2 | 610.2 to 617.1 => 0.11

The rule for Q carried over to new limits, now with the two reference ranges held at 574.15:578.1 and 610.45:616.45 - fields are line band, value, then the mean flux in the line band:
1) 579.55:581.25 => 0.01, 8.2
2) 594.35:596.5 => 0.02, 8.24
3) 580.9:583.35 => -0.03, 8.47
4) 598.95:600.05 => -0.12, 9.33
